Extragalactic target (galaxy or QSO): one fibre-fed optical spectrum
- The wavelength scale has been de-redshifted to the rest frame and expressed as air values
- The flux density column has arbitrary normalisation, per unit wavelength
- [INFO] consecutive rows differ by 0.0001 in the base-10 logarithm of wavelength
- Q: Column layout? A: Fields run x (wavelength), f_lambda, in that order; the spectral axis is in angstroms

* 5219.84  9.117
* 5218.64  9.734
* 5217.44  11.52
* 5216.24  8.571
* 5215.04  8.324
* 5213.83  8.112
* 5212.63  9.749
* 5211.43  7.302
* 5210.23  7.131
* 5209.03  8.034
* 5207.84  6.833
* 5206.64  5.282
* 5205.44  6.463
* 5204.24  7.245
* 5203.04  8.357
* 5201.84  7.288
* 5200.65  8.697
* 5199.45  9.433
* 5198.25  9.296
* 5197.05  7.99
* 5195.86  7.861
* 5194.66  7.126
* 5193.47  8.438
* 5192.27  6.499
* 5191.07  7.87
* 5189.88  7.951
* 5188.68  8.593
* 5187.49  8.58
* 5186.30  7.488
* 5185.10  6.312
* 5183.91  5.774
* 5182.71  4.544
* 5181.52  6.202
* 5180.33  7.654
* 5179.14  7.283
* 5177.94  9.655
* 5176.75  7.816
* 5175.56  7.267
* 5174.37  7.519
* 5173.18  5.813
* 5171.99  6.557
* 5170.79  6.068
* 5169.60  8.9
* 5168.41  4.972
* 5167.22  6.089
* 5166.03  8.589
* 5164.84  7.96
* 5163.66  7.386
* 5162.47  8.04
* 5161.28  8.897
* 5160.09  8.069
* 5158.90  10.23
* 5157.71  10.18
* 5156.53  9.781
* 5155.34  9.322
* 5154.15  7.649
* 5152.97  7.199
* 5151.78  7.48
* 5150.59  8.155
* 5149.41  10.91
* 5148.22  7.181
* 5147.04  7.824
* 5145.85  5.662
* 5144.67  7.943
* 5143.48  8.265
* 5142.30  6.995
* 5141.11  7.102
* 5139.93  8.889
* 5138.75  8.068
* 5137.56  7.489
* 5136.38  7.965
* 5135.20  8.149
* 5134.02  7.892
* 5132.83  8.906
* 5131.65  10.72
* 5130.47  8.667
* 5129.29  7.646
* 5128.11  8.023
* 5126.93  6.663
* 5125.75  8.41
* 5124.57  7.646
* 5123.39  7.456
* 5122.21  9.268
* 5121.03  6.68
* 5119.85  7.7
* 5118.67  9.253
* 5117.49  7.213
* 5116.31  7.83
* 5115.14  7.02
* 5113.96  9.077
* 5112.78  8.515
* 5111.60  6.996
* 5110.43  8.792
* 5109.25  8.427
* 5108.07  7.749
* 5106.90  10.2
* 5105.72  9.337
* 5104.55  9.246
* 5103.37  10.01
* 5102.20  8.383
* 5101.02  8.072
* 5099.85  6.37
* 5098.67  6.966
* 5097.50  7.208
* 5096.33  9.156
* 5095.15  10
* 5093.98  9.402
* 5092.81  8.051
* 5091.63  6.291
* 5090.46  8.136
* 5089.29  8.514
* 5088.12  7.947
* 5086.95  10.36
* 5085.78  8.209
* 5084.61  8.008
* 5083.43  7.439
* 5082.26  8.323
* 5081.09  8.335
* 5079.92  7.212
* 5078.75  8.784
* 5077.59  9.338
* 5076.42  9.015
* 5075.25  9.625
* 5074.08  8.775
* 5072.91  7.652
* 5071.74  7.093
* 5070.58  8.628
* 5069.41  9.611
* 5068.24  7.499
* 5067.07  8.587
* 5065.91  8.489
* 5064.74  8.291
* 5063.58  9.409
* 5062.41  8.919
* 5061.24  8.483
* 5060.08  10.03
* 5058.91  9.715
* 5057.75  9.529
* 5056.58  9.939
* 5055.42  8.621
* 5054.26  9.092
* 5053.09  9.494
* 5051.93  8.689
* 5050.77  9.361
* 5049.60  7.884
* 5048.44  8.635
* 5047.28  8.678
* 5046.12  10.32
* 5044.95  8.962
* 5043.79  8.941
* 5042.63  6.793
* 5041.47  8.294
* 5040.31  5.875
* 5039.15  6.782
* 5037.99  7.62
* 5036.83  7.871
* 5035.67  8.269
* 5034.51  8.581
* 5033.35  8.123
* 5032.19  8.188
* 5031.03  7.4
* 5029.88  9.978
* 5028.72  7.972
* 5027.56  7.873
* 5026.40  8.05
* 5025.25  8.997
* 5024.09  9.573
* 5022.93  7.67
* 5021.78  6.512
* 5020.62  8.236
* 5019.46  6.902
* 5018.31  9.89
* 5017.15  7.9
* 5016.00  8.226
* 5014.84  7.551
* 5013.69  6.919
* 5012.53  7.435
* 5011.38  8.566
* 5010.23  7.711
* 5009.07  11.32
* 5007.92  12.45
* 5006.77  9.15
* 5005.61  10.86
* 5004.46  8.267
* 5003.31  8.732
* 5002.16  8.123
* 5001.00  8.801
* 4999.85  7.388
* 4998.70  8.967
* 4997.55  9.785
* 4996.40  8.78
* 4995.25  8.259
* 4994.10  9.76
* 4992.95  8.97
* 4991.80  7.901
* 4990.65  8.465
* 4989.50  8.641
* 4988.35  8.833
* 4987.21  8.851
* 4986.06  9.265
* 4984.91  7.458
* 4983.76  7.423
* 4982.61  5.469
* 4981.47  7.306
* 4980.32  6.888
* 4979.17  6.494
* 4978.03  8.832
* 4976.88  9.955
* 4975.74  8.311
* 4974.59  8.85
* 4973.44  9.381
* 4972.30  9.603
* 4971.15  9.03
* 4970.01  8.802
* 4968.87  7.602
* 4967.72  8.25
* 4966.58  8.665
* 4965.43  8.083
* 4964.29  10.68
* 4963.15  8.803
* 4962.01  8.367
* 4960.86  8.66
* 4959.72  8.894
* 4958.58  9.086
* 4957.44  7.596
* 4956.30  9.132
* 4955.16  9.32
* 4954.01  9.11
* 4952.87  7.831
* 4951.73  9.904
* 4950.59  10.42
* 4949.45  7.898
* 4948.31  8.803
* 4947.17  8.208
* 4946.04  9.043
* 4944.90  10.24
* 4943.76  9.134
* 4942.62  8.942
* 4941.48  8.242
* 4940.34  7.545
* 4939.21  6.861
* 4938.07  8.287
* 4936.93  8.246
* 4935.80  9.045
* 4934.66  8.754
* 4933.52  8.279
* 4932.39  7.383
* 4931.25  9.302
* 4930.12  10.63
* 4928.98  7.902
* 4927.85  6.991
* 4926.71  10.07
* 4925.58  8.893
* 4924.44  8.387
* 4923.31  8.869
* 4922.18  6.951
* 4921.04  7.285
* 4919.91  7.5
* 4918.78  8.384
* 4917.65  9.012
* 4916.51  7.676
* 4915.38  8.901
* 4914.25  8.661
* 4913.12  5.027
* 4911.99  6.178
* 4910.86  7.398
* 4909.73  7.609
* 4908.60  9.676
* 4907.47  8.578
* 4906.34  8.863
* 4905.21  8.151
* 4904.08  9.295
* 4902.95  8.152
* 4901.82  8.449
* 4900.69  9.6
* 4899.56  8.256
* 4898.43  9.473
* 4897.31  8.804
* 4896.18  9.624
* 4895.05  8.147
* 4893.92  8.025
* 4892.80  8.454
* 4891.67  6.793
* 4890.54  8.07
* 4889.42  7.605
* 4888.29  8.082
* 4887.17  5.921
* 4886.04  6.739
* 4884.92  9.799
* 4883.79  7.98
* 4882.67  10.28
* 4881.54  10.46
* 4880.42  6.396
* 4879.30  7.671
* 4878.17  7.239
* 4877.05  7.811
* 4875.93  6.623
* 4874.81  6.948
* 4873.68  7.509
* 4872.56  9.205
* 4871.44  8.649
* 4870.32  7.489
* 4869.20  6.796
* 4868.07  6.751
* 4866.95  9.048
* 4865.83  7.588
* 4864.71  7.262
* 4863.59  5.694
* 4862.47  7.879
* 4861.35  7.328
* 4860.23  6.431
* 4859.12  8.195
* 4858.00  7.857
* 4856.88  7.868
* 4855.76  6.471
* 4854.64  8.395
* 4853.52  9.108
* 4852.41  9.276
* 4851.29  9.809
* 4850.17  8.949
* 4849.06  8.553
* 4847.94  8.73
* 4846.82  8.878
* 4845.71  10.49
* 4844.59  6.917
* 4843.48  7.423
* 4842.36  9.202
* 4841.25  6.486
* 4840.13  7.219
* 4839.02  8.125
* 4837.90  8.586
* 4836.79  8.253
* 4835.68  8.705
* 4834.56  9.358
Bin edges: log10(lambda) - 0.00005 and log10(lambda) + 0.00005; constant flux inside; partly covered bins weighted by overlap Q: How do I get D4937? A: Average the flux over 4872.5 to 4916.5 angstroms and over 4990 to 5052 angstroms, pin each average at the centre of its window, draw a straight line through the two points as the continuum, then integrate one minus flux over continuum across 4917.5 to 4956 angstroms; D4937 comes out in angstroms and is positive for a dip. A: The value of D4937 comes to -1.7 angstroms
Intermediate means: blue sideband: 8.1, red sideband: 8.46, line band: 8.58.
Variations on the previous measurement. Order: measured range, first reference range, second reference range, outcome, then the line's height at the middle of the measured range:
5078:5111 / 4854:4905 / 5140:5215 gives -2.7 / 7.77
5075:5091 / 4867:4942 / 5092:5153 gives -0.7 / 8.15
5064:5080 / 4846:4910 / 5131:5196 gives -1.3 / 7.89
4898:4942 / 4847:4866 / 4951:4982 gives 0.5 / 8.37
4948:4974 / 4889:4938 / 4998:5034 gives -1.4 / 8.4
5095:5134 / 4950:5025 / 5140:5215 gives -1.3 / 8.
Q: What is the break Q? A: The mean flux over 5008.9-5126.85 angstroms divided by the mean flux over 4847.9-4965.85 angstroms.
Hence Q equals 1.0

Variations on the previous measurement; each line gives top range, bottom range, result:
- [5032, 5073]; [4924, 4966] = 0.98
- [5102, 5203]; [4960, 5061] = 0.93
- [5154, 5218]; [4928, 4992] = 0.91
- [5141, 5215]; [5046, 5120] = 0.90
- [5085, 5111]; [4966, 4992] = 1.03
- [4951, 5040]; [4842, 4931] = 1.04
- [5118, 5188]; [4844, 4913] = 0.97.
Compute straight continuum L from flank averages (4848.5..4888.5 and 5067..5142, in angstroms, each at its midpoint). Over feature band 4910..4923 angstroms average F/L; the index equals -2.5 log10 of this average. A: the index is 0.055 mag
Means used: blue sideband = 7.89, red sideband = 8.27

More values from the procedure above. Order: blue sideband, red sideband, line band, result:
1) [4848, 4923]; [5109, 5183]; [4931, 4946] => -0.06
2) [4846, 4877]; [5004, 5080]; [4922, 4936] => -0.06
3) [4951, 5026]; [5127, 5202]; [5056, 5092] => -0.05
